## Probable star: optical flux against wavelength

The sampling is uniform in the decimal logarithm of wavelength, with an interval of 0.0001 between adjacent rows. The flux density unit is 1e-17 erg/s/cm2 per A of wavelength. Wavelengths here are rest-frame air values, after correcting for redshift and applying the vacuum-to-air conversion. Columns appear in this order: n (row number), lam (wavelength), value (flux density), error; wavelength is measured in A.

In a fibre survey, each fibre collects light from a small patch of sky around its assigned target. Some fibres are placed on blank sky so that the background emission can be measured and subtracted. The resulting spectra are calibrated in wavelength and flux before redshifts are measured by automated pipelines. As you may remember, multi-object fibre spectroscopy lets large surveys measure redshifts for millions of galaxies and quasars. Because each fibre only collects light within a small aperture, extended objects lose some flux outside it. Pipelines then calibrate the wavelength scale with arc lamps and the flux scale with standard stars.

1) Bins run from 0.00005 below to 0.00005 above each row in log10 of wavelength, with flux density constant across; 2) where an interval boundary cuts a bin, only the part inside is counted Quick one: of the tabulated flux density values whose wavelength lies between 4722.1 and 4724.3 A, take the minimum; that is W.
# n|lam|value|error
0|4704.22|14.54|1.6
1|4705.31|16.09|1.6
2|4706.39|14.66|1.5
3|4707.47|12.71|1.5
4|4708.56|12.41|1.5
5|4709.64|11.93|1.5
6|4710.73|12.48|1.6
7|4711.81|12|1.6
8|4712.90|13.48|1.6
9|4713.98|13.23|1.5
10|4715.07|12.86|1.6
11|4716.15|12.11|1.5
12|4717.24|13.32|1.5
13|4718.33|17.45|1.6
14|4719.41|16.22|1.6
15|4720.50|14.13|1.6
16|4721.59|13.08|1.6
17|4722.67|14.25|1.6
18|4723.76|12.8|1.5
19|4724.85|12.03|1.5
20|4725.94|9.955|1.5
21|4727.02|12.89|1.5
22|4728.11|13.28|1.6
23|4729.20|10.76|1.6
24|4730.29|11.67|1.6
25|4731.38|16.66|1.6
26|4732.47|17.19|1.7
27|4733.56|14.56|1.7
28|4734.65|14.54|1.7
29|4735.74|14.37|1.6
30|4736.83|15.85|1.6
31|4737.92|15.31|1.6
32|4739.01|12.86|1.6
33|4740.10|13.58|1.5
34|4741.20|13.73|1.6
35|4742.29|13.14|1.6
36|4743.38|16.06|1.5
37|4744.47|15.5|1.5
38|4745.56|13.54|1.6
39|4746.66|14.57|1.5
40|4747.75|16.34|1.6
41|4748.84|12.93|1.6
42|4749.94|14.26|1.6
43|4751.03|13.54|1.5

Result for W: 12.8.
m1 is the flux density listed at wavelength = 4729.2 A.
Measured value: 10.76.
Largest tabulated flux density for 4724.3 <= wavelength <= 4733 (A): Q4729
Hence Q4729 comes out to 17.19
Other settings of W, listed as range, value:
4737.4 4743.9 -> 12.86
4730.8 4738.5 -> 14.37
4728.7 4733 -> 10.76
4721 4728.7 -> 9.955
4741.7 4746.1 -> 13.14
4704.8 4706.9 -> 14.66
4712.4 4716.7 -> 12.11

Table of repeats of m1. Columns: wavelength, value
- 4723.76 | 12.8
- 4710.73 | 12.48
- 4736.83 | 15.85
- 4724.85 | 12.03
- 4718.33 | 17.45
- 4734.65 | 14.54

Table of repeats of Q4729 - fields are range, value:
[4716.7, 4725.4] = 17.45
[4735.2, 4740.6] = 15.85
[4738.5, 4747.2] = 16.06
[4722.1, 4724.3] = 14.25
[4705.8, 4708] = 14.66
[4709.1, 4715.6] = 13.48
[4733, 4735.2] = 14.56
